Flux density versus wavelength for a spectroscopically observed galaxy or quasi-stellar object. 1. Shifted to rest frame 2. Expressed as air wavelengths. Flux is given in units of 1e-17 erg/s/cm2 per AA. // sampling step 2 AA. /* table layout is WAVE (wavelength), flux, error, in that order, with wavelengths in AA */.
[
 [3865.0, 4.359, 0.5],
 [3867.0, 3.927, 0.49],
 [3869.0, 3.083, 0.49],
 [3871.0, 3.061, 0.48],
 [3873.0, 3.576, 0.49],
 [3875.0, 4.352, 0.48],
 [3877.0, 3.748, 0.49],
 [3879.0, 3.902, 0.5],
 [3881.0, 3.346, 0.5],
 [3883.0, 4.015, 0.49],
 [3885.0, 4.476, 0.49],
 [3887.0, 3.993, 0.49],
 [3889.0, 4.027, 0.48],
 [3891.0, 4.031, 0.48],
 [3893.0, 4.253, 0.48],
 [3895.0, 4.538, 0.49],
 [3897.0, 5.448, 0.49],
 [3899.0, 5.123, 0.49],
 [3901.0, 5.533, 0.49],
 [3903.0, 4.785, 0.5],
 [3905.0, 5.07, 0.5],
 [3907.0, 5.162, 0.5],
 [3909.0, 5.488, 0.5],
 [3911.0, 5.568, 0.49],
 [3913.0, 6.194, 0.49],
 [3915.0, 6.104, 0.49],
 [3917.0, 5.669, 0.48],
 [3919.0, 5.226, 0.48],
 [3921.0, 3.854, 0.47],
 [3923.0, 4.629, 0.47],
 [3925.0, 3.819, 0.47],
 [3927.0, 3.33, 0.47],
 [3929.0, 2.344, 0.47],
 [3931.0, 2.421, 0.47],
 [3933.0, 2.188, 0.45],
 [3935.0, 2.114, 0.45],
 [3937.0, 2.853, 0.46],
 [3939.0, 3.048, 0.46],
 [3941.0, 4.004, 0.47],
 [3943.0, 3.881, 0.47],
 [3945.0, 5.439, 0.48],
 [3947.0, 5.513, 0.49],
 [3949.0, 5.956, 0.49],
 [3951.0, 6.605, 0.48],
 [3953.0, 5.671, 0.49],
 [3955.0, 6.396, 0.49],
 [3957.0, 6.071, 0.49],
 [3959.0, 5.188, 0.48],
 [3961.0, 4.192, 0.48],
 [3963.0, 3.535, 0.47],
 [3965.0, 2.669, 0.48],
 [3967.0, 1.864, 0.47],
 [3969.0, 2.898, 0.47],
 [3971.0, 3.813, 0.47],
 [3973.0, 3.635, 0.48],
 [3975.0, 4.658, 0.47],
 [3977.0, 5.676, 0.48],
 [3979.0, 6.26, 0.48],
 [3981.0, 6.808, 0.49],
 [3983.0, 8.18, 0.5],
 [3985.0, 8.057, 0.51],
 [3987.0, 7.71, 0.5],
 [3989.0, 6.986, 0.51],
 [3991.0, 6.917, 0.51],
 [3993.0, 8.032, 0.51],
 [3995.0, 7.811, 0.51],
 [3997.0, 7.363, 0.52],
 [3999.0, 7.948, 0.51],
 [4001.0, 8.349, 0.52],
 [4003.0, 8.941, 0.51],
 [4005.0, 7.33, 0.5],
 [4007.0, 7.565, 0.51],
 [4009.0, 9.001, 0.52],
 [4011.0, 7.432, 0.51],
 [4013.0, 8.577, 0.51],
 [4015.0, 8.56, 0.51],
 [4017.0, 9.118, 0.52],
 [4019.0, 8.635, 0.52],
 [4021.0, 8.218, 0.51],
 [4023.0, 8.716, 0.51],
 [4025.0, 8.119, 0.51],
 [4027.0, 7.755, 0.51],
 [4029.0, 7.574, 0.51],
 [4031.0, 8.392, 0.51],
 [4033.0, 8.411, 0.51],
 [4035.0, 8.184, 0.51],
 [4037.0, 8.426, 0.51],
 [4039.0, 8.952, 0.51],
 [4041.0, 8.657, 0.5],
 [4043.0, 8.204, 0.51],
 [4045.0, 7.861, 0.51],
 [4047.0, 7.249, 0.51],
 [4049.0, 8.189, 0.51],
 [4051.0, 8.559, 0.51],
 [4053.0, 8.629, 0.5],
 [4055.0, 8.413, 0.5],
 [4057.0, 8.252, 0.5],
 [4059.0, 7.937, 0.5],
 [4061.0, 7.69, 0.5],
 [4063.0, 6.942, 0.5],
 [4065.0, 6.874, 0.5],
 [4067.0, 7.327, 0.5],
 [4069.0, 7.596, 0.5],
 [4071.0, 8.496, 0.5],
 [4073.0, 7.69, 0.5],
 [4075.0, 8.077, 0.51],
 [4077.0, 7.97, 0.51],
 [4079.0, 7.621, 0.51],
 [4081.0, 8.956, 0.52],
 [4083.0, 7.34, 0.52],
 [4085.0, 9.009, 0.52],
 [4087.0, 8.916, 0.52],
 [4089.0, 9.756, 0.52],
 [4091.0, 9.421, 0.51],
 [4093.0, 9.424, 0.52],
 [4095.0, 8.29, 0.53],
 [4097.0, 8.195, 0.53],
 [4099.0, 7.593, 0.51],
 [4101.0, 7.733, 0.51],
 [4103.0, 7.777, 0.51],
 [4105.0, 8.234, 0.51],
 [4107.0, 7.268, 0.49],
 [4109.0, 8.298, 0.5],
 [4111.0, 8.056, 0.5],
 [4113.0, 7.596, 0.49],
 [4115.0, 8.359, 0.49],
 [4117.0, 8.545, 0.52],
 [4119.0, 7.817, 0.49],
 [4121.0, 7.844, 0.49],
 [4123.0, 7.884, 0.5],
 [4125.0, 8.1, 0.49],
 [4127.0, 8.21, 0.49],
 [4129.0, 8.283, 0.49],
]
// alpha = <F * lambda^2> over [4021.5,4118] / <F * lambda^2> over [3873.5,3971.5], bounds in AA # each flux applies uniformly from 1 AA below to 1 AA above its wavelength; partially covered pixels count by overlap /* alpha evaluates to 2.01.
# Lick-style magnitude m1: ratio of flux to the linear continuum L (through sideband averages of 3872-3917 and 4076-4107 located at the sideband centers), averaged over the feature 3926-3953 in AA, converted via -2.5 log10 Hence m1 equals 0.39 mag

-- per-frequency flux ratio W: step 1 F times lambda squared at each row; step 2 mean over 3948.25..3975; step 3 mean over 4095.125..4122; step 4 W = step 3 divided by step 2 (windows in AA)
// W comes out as 1.9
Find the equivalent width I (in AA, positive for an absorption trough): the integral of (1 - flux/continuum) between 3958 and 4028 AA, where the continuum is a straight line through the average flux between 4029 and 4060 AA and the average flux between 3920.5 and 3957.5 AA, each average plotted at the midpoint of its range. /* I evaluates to -4.0 AA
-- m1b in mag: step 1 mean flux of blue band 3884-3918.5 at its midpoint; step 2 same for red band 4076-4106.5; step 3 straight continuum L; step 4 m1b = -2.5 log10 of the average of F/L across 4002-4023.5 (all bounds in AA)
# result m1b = -0.19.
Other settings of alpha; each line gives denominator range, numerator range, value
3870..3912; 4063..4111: 2.02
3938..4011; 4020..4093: 1.43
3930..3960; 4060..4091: 1.91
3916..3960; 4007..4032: 1.98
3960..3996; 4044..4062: 1.51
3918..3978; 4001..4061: 2.09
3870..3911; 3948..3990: 1.26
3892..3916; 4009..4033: 1.67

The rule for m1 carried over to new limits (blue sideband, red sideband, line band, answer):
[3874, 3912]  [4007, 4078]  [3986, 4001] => -0.09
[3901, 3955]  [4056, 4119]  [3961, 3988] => 0.13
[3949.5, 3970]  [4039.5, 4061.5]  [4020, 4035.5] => -0.13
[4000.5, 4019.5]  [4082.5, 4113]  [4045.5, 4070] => 0.07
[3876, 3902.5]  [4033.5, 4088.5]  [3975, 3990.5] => -0.09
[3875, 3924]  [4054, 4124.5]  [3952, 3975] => 0.36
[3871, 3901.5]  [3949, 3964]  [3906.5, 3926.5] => -0.09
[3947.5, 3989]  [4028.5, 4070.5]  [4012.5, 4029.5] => -0.18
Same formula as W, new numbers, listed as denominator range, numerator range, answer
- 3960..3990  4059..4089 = 1.63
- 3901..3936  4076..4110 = 2.08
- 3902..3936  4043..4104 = 2.02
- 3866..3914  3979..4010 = 1.84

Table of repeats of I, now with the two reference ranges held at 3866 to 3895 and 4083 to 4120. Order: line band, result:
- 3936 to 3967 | 3.8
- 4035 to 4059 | -3.6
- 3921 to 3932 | 3.3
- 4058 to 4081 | -0.1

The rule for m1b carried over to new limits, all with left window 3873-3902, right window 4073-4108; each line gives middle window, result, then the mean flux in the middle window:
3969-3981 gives 0.248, 4.82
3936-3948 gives 0.294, 4.12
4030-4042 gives -0.175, 8.5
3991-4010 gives -0.216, 7.98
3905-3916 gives -0.183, 5.65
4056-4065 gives 0.015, 7.61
